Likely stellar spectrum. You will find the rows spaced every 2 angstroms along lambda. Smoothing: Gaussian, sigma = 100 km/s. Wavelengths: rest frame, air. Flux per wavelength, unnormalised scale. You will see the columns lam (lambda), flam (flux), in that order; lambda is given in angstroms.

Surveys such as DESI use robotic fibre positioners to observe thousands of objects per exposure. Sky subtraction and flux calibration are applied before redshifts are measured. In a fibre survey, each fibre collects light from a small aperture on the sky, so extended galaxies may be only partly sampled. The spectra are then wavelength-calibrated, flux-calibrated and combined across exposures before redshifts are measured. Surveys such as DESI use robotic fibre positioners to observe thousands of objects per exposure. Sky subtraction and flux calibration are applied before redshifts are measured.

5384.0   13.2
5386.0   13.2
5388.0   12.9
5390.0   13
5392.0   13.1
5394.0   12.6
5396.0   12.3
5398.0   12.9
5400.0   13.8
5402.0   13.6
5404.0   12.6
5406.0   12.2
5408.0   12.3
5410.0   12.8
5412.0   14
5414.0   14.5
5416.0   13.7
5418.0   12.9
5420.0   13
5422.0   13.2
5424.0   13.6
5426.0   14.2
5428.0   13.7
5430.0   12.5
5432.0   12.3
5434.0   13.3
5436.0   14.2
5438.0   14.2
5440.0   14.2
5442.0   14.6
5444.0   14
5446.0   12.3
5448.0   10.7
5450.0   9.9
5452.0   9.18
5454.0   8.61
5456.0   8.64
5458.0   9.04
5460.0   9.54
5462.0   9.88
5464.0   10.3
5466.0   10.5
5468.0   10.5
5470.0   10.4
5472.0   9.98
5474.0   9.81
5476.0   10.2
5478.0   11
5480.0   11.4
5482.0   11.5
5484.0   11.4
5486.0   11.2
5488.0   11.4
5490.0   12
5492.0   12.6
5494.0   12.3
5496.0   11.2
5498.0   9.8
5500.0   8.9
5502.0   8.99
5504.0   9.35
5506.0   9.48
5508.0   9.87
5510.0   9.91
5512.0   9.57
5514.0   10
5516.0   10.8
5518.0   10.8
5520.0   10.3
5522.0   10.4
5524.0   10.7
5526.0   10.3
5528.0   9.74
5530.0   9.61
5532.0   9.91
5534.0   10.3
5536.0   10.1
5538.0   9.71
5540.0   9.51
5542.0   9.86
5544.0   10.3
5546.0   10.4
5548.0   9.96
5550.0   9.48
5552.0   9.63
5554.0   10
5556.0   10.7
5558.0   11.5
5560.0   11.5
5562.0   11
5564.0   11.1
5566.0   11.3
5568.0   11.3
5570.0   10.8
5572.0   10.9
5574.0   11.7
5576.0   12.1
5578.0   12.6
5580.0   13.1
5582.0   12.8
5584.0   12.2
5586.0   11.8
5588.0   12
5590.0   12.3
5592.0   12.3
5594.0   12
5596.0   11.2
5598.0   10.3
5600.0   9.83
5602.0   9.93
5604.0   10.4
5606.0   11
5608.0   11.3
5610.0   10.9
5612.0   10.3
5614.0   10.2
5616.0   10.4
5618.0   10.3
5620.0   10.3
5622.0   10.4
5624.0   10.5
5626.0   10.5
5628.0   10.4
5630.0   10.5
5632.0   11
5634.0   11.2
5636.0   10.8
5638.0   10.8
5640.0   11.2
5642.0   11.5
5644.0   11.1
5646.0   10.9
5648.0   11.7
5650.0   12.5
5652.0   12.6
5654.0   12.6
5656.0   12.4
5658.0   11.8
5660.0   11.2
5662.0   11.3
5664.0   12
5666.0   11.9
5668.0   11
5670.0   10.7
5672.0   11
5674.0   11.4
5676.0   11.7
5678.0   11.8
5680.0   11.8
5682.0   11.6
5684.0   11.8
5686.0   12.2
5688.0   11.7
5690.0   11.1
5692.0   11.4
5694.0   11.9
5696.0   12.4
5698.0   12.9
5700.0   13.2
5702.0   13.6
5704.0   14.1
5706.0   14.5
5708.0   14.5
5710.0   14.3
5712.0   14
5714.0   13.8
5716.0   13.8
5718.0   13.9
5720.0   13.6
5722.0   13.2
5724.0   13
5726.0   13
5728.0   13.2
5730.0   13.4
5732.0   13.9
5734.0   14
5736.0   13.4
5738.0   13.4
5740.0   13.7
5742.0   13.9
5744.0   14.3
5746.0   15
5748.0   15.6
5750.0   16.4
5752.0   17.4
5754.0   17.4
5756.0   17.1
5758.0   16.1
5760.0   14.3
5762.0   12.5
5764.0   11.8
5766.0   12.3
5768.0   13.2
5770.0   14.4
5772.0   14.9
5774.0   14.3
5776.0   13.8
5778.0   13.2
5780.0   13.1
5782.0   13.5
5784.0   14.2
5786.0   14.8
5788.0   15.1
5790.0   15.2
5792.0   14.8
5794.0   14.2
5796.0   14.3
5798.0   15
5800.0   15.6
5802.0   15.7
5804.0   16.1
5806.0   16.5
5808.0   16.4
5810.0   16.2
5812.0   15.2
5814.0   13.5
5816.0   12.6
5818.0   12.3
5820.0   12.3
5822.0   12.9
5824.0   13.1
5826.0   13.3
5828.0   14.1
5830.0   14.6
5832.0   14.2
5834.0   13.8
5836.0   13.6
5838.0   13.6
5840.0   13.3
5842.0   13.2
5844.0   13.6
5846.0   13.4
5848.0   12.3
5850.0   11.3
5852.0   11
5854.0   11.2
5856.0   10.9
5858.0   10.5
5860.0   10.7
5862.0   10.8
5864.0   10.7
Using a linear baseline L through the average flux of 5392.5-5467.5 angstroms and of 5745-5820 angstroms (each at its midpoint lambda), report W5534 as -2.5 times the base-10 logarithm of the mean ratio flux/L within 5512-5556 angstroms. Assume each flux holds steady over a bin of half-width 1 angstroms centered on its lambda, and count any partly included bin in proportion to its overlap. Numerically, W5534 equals 0.28 mag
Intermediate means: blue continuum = 12.3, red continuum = 14.7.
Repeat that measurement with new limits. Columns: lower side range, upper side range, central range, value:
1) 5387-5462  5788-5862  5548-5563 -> 0.22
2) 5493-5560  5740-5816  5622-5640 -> 0.13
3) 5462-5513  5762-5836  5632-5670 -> 0.08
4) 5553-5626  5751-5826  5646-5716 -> 0.03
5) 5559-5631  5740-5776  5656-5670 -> 0.10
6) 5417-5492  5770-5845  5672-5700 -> 0.13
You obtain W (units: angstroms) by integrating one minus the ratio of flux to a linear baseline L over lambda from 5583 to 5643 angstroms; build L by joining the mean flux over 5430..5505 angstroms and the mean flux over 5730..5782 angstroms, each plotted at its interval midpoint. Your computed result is 8.5 angstroms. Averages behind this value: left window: 11.1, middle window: 10.9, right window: 14.3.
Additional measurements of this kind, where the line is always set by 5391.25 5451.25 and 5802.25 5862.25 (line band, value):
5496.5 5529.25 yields 7.94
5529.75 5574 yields 9.10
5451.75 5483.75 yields 7.39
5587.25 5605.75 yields 2.88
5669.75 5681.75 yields 1.59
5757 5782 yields -0.76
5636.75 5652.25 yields 2.02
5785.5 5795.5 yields -1.16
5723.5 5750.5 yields -1.54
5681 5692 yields 1.30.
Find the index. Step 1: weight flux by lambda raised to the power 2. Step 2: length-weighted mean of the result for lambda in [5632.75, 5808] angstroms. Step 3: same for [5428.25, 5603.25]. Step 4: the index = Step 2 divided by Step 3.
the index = 1.3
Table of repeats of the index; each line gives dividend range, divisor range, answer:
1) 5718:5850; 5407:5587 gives 1.40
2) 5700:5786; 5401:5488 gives 1.32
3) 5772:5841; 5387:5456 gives 1.28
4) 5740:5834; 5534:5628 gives 1.43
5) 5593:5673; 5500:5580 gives 1.10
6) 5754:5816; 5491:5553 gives 1.58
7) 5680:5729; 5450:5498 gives 1.34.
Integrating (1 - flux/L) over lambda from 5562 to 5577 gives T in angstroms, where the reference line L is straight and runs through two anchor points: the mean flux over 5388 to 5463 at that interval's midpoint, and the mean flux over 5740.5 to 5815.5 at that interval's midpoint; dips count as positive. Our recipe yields 2.4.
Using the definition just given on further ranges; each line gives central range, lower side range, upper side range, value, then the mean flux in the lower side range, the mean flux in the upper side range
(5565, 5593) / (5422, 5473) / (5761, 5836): 1.41 angstroms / 11.6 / 14.1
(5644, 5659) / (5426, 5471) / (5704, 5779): 1.52 angstroms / 11.5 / 14.2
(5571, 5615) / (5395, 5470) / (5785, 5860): 4.91 angstroms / 12.2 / 13.7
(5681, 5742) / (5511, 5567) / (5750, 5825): 0.26 angstroms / 10.3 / 14.5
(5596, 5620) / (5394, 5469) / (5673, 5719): 4.05 angstroms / 12.3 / 12.8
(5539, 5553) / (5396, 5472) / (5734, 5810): 3.37 angstroms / 12.2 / 14.7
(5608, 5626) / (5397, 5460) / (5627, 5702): 2.05 angstroms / 12.6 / 11.6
